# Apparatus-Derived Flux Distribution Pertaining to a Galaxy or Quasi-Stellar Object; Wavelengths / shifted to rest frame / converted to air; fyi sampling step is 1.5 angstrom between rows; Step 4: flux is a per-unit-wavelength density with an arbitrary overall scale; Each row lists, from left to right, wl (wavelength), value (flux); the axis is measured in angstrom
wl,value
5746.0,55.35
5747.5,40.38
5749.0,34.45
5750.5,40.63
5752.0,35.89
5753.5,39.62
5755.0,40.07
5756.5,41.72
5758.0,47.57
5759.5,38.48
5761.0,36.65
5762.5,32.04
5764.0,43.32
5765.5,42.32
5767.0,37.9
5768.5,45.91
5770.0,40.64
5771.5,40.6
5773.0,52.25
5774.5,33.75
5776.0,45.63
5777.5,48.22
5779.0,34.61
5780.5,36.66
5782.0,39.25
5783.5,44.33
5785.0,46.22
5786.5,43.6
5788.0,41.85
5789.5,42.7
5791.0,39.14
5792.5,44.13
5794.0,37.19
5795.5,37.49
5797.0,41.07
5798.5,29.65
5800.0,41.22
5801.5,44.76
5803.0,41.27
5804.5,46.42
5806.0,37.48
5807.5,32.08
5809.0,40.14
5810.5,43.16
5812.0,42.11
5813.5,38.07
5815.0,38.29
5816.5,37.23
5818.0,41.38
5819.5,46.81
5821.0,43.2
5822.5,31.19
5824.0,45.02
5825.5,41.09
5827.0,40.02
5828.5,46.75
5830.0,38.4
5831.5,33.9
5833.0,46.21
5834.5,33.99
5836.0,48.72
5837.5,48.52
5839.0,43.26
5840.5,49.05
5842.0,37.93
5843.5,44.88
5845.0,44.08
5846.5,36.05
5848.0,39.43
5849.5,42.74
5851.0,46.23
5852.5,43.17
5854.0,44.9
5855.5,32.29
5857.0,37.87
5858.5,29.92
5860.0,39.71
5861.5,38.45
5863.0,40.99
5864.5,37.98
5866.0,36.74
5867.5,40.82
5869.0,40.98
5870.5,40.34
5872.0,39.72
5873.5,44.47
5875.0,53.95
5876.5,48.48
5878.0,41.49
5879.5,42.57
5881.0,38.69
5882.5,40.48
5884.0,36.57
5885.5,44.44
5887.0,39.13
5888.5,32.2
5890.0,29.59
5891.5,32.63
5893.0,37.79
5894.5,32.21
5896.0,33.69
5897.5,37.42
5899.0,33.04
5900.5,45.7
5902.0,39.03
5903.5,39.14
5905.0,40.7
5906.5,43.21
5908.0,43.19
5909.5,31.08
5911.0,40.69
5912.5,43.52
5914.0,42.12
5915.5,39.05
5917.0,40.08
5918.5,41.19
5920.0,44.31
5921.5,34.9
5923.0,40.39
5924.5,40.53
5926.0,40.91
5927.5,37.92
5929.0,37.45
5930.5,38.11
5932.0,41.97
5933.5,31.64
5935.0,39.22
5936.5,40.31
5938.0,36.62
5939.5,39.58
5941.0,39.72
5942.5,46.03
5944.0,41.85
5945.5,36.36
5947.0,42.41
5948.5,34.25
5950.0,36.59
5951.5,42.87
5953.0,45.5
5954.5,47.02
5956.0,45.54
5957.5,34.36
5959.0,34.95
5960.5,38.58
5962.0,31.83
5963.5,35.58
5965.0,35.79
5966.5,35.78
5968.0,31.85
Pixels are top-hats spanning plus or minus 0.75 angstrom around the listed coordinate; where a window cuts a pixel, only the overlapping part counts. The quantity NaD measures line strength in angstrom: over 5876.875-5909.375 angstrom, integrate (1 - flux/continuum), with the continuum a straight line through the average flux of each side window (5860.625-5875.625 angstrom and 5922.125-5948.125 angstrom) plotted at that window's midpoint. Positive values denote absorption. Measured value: 1.91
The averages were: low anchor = 41.3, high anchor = 39.4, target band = 38.2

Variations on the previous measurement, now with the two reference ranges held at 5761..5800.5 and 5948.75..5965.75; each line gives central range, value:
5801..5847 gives -1.22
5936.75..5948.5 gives -0.30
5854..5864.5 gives 0.70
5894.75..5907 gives 0.25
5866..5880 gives -1.25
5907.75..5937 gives -0.11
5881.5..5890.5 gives 0.52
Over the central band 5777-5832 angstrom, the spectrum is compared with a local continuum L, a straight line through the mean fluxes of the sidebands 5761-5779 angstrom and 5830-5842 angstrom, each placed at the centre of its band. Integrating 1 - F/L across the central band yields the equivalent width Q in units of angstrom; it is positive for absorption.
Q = 2.2 angstrom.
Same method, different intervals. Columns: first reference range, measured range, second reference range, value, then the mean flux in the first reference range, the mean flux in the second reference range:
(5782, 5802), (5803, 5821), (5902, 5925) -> 0.2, 40.9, 40.2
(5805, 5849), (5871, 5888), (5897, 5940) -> -1.0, 41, 39.4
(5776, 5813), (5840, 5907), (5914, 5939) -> 0.0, 40.7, 39.1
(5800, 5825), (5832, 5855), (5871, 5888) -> -0.9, 40.6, 42.5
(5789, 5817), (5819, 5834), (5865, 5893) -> -0.5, 39.7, 40.1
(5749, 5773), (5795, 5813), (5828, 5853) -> 0.8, 40.4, 42.5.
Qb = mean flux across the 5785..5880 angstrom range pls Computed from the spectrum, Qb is 41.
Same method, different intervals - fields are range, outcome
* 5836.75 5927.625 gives 40.1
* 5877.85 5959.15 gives 39.1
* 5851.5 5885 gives 40.6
